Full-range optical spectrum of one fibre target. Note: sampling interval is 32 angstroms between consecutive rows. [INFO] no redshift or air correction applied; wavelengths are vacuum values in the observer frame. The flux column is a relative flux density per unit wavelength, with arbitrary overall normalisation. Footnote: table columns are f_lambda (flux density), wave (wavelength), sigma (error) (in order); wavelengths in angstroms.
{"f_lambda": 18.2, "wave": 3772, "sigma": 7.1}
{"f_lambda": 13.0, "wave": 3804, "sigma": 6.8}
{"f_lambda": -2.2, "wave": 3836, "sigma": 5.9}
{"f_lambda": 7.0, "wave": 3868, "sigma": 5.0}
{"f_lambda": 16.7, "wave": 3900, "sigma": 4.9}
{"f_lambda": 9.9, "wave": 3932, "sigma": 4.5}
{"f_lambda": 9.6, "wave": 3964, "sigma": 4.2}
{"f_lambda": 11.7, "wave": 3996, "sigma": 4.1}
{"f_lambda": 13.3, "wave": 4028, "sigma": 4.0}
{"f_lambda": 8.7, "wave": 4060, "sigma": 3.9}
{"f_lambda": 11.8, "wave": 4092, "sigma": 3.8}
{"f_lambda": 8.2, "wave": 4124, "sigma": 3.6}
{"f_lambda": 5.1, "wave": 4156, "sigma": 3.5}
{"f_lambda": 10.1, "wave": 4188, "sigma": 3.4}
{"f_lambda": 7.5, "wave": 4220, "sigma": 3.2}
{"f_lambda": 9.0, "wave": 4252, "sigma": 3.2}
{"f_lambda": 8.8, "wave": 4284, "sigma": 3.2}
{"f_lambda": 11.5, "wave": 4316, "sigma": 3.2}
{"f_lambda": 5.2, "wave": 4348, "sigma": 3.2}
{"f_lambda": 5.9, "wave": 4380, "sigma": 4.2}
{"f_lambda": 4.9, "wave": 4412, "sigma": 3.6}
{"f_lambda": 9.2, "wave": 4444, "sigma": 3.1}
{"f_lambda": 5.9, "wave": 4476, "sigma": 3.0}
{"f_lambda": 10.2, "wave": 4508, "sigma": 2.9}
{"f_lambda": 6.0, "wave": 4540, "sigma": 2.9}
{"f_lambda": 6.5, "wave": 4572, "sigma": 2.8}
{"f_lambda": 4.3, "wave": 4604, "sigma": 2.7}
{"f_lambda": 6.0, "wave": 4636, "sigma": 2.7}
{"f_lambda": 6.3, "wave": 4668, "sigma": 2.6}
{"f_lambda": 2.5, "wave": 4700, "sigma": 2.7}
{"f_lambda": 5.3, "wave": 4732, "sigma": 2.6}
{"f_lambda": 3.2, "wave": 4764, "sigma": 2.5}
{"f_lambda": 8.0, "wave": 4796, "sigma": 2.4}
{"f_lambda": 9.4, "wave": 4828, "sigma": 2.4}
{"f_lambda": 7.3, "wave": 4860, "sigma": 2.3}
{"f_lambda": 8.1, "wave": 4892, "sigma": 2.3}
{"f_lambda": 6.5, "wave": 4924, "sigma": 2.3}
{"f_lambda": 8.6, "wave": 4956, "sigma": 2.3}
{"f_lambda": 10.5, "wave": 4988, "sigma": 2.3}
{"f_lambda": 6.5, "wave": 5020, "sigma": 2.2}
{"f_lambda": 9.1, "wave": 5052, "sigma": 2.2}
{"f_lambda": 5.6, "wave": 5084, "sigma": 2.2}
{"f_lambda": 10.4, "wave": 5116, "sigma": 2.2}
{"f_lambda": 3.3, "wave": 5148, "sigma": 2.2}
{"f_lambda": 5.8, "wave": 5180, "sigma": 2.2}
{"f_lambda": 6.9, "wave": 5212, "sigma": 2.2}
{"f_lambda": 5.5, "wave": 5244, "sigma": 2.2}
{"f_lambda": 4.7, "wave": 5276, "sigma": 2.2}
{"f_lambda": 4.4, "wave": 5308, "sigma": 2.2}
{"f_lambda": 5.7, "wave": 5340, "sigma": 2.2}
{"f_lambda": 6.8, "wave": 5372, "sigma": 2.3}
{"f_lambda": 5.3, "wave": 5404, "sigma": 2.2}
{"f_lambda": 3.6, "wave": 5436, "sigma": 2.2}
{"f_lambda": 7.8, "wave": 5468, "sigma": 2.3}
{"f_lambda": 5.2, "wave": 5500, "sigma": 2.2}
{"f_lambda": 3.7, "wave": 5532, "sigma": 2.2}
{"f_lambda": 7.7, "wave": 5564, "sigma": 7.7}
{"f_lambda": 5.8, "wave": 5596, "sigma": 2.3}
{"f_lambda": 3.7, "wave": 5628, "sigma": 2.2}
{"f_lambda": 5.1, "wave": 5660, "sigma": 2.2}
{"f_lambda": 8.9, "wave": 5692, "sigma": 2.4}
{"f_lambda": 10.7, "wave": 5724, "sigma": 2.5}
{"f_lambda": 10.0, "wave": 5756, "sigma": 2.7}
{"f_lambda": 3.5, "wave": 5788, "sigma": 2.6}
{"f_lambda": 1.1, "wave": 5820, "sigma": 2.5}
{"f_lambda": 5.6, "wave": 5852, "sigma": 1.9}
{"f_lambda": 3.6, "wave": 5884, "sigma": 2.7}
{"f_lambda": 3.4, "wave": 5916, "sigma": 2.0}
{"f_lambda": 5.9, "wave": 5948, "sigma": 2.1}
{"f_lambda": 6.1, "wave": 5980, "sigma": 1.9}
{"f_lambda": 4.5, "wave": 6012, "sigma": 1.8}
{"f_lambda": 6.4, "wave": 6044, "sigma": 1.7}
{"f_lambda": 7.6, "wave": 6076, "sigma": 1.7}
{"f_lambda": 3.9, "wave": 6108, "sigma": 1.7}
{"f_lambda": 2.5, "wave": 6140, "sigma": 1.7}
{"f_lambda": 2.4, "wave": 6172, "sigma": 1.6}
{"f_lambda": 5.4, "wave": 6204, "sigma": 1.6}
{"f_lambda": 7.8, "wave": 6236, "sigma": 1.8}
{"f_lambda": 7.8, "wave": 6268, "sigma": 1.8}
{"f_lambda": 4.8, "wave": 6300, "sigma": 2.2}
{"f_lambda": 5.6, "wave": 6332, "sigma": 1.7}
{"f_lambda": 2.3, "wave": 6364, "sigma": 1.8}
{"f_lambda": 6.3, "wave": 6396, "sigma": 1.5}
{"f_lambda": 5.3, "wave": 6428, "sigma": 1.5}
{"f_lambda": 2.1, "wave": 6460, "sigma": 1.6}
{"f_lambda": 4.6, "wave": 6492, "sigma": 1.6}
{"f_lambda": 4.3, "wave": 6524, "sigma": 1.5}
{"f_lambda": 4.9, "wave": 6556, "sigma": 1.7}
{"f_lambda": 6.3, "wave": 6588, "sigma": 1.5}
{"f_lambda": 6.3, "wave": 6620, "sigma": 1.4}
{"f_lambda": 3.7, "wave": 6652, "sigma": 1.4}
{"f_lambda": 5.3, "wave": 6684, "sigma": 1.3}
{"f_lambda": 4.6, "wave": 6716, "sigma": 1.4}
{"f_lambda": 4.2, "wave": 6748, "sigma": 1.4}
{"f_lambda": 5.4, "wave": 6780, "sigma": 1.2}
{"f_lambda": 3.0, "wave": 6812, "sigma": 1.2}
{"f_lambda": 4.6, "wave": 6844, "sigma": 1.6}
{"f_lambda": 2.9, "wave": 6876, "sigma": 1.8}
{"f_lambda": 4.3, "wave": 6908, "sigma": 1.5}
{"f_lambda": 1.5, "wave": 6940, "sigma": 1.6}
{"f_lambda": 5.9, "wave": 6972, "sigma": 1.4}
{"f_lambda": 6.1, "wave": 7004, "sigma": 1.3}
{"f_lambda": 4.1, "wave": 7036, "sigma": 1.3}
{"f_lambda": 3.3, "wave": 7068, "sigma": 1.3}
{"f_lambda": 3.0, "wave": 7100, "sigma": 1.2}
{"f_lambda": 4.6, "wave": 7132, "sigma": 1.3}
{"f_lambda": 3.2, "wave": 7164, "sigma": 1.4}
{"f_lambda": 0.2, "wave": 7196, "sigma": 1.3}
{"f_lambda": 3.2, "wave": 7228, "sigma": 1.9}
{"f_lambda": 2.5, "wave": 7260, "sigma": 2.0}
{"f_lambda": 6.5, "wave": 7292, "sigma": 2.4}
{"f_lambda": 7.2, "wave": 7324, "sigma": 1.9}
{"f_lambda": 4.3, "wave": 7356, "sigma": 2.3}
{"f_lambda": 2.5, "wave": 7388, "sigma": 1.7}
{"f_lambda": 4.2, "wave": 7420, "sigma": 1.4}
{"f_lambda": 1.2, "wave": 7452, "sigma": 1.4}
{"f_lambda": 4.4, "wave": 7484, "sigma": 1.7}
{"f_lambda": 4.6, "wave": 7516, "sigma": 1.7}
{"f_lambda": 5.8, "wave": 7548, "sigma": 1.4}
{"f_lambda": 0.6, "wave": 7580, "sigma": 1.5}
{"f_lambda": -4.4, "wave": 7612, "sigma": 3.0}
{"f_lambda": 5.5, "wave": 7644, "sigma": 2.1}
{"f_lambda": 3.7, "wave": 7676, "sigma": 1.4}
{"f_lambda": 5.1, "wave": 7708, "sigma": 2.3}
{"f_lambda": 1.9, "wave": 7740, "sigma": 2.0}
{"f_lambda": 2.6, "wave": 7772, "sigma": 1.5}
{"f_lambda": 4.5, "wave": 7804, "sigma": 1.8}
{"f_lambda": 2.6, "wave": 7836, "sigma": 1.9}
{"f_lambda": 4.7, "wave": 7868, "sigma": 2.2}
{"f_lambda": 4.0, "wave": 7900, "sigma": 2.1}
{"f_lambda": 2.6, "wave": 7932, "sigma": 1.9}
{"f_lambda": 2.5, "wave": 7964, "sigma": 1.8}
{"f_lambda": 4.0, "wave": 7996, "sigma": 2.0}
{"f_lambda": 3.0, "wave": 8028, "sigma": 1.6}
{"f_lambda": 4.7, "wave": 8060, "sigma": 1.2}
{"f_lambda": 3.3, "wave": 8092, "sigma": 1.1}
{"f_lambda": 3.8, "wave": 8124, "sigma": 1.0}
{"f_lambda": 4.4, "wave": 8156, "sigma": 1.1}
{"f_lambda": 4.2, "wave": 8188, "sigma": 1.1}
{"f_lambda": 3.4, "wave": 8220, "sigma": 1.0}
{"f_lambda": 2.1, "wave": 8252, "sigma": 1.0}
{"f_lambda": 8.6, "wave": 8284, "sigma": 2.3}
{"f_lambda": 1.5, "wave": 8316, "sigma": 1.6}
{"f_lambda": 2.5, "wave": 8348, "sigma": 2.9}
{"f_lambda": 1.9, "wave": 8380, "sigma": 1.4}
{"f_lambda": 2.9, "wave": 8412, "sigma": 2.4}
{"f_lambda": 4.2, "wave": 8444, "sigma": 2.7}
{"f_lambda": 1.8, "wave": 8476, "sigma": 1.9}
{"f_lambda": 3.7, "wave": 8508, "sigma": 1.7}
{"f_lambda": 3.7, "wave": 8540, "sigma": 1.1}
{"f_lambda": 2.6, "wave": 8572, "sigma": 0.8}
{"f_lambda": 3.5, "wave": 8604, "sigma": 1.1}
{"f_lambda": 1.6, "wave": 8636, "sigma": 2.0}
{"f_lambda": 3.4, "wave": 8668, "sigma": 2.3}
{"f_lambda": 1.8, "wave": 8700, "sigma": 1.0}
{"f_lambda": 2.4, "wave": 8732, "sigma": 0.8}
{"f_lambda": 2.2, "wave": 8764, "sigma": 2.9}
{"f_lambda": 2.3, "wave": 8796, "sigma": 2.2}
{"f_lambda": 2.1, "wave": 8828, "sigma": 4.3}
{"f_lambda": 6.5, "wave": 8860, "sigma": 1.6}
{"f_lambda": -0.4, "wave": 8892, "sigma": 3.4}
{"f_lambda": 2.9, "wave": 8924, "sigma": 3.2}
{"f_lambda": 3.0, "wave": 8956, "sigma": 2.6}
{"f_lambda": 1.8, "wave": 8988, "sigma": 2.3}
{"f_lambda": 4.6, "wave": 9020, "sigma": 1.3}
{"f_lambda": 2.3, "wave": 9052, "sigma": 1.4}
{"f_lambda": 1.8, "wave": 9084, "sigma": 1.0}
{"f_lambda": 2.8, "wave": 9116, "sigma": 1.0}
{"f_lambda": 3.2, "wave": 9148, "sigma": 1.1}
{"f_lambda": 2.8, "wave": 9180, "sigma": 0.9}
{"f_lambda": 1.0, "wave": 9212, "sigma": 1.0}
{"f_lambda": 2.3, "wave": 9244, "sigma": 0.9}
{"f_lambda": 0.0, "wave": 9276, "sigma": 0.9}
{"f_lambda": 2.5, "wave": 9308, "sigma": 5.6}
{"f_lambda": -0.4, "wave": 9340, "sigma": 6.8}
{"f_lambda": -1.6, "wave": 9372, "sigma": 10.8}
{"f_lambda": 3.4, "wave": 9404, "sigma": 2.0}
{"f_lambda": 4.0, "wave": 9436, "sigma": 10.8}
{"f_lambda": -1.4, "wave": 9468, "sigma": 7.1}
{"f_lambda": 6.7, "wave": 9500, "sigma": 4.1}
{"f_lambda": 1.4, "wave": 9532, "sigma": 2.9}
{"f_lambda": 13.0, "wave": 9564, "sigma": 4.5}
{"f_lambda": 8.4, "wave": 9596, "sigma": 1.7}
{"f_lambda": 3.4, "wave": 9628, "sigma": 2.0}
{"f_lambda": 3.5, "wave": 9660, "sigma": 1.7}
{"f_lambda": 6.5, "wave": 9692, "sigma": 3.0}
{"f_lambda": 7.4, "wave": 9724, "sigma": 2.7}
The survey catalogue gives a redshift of 1.569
